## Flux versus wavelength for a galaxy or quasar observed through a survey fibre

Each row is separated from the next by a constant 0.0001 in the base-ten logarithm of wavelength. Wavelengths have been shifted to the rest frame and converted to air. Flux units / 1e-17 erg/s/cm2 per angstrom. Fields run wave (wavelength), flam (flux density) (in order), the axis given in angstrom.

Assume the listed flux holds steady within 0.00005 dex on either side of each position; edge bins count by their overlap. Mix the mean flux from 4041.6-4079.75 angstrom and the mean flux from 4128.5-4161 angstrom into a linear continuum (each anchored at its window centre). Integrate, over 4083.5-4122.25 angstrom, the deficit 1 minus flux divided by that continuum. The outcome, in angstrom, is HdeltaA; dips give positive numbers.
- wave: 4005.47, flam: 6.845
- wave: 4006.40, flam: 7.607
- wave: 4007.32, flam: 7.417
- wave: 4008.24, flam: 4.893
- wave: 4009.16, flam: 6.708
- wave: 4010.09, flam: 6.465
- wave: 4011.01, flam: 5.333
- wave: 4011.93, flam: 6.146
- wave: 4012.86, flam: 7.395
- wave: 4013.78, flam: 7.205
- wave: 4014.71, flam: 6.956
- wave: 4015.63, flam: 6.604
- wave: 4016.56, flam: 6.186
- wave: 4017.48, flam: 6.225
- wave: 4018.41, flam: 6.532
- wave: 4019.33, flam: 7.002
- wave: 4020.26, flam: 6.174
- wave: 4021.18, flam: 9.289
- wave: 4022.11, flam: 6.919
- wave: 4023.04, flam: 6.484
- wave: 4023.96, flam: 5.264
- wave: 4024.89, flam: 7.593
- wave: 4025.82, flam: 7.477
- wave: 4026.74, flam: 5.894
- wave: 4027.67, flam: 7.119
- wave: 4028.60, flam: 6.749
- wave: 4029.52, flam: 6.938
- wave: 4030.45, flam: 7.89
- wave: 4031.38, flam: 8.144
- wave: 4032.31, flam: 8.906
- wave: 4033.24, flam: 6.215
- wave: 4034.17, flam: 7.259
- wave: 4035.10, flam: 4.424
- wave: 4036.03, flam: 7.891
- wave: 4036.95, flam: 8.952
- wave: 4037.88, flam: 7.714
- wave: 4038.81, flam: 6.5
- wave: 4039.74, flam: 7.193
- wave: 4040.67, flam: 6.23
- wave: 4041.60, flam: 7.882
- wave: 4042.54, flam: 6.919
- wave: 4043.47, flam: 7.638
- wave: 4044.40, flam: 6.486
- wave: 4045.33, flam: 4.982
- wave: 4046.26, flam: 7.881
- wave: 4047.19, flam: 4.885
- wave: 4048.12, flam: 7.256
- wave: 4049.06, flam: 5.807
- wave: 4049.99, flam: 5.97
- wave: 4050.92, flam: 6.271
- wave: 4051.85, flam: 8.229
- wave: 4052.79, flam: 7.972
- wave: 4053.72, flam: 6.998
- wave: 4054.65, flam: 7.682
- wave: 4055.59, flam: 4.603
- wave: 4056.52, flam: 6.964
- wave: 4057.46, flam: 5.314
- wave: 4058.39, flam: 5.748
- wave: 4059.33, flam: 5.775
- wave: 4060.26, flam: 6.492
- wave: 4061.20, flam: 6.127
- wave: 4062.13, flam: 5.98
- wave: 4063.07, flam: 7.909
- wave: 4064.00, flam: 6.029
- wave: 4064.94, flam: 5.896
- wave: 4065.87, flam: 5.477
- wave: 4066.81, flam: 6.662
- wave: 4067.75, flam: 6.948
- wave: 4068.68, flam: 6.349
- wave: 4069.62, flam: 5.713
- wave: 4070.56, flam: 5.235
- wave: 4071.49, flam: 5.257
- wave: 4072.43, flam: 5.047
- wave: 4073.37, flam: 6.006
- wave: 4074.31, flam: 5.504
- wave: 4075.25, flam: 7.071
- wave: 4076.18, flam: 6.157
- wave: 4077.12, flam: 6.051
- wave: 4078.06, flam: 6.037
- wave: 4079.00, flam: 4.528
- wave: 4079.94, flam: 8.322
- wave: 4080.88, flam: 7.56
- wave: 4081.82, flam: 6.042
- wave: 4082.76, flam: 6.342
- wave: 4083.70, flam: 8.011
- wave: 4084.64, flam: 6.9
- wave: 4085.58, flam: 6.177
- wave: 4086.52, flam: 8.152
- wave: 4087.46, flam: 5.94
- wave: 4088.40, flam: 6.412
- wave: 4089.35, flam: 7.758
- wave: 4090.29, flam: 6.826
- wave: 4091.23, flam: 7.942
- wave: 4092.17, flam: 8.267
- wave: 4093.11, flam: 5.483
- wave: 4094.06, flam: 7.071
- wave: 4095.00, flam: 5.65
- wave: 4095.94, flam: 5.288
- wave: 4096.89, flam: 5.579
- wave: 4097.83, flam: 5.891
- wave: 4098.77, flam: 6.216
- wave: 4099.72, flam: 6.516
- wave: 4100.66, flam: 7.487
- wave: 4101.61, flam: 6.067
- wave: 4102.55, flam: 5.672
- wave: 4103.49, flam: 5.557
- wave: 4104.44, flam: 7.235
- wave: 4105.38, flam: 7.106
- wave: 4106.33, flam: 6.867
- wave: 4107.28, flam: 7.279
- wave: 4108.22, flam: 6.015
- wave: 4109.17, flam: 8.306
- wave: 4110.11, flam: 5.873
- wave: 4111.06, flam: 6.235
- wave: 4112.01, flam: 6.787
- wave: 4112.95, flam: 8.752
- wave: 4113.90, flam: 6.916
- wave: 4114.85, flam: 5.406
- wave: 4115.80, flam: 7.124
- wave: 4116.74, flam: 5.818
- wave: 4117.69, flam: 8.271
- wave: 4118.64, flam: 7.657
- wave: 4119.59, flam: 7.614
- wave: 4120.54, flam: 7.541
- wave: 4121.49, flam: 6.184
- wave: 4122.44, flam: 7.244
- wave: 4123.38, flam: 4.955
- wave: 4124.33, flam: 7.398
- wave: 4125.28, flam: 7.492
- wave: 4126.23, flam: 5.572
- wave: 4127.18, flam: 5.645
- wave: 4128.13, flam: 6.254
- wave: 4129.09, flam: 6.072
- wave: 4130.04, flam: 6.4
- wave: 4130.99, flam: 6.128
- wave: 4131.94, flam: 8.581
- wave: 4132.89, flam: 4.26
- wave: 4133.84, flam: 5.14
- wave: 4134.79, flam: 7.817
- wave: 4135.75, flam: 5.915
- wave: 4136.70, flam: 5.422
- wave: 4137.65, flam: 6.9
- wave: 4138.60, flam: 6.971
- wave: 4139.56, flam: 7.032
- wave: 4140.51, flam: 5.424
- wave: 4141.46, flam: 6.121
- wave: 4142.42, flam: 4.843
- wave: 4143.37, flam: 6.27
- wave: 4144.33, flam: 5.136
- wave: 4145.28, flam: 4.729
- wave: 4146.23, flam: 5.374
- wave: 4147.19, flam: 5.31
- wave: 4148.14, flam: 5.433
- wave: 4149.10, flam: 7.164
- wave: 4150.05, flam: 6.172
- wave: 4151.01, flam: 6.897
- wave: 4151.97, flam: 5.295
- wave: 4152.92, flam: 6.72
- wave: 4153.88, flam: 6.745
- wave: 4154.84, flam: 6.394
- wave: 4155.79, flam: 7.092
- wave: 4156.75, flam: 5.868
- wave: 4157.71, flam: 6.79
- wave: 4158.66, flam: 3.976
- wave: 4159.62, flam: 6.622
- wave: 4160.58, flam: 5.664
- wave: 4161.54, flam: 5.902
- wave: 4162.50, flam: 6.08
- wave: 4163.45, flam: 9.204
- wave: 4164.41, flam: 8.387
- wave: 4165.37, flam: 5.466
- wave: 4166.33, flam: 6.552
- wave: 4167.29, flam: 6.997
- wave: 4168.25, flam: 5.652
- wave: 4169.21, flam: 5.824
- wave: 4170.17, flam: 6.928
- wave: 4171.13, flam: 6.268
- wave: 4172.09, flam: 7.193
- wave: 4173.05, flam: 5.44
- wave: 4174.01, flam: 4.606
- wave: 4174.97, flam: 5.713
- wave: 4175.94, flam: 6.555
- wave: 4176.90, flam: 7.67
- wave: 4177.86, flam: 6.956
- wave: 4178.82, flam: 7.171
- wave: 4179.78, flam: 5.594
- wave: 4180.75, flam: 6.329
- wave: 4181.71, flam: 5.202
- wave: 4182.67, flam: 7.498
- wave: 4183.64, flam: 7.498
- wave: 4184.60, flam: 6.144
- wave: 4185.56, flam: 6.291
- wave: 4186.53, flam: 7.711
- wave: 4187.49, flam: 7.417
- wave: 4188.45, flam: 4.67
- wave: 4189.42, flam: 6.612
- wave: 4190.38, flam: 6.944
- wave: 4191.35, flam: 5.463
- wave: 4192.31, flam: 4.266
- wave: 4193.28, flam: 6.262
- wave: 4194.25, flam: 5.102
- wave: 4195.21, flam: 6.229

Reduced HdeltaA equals -3.7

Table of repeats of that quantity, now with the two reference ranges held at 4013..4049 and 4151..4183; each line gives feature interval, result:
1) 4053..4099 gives 2.6 angstrom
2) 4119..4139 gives 0.2 angstrom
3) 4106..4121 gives -1.0 angstrom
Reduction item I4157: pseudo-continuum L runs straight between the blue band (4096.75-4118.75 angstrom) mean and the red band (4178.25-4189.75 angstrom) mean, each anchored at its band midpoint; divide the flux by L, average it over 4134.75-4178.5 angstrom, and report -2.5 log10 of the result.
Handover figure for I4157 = 0.06 mag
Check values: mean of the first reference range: 6.7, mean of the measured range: 6.24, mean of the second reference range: 6.51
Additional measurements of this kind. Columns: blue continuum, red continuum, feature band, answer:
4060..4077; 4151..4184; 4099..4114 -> -0.09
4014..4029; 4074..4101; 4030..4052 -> -0.04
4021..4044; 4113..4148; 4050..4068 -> 0.08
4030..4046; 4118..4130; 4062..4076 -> 0.15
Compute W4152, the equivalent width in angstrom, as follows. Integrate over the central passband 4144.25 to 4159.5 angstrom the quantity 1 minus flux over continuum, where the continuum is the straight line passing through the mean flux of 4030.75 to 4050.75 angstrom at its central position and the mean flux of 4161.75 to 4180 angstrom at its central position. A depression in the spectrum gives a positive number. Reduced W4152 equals 1.4 angstrom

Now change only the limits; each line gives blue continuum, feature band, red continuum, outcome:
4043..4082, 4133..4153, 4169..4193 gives 1.1 angstrom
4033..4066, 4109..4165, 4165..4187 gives 0.5 angstrom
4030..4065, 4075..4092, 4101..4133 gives -0.2 angstrom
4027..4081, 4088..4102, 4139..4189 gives -0.2 angstrom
